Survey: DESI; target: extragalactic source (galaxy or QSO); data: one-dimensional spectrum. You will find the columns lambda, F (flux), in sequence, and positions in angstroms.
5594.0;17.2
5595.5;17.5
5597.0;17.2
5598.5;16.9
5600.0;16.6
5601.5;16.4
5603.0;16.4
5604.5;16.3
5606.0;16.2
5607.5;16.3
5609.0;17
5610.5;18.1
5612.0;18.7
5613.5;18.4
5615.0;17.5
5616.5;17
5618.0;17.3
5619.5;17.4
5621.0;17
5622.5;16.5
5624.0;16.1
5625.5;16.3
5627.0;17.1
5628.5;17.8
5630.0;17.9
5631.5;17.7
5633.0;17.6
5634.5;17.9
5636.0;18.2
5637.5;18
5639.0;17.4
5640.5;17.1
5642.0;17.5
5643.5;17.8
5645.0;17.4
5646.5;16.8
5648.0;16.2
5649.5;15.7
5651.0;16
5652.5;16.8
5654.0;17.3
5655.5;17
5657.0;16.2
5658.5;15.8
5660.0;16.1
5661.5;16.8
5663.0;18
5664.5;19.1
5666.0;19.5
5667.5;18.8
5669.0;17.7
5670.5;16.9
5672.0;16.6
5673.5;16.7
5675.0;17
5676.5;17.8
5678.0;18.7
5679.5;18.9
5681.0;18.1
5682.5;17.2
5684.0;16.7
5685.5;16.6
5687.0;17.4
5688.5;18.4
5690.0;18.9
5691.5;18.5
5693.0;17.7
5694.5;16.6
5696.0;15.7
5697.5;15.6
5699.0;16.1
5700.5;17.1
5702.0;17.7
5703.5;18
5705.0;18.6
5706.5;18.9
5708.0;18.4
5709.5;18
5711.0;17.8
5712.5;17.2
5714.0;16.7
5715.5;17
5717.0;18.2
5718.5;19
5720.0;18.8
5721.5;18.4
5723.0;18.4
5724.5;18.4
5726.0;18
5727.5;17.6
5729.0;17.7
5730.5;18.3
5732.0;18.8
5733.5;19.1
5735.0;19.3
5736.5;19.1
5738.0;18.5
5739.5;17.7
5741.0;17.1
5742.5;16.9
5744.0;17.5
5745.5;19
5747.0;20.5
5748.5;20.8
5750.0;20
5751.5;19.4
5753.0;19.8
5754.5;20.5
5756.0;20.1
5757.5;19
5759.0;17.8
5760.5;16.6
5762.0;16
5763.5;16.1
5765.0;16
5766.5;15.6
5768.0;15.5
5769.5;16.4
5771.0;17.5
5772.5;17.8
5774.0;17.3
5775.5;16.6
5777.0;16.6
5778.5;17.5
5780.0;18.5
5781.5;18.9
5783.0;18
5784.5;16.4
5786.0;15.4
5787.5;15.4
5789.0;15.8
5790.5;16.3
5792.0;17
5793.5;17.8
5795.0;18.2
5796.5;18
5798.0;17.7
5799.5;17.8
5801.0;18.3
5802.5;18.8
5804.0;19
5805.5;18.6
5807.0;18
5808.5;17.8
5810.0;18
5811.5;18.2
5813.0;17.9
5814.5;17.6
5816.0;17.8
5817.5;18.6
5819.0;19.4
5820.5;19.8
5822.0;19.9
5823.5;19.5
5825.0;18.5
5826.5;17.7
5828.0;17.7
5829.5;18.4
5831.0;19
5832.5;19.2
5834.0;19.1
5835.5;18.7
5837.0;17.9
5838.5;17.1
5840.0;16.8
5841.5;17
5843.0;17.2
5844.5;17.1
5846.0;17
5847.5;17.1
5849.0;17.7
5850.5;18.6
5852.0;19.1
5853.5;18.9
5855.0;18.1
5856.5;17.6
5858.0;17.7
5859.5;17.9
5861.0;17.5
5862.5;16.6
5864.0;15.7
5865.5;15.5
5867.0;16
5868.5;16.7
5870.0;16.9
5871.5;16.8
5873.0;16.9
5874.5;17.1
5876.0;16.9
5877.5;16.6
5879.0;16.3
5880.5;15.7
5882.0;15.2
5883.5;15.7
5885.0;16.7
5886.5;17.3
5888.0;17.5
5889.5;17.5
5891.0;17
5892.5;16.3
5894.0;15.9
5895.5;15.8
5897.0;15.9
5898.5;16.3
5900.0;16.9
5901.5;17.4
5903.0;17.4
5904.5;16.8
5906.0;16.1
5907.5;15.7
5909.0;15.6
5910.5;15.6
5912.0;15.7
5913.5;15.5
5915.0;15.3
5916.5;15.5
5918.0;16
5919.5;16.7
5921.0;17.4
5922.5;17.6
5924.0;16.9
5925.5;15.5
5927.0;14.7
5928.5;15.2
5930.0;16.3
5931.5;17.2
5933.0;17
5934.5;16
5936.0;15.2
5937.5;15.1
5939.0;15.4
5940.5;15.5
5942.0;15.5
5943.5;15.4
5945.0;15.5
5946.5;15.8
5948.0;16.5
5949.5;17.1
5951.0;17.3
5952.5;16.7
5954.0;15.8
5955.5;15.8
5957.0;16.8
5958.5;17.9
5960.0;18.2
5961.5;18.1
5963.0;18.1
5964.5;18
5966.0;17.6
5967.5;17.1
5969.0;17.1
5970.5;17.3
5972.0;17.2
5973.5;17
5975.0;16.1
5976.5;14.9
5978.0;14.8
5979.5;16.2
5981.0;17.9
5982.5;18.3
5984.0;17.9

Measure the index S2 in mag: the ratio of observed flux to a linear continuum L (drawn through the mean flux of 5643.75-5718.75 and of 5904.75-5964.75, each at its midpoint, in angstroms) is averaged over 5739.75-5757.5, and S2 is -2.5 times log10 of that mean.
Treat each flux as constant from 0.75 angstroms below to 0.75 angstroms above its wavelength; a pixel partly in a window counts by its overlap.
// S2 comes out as -0.13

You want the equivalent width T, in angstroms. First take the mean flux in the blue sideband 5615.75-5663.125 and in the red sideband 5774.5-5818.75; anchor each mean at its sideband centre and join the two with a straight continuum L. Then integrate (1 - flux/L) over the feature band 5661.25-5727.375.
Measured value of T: -1.9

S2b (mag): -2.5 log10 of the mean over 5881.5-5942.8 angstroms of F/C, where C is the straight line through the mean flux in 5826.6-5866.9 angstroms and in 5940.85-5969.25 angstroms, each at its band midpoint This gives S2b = 0.06 mag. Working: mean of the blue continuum 17.7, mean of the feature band 16.2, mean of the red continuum 16.8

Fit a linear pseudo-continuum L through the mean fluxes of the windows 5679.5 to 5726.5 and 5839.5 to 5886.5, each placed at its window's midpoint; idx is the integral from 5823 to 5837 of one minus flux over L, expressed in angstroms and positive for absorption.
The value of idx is -1.2 angstroms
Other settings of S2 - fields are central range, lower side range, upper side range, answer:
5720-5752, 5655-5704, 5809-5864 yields -0.06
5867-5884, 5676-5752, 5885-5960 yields 0.02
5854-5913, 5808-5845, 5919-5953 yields 0.04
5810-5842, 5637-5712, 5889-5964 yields -0.10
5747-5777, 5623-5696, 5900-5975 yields -0.05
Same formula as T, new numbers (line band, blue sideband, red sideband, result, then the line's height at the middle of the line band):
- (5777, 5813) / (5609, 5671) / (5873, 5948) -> -2.0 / 16.7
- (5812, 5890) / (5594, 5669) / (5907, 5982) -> -4.4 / 16.6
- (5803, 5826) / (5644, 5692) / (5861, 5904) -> -2.4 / 16.8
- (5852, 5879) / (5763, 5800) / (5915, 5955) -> -0.9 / 16.5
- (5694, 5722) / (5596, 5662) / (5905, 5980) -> -1.2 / 16.9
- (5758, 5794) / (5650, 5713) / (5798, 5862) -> 2.2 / 17.9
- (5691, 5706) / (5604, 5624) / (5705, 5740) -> 0.7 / 18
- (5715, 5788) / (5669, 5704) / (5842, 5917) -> -3.4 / 17.1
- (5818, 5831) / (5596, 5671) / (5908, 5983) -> -1.7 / 16.7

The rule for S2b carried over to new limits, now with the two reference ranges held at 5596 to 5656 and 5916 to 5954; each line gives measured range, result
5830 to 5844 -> -0.098 mag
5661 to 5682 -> -0.058 mag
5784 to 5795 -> 0.011 mag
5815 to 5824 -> -0.160 mag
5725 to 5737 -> -0.104 mag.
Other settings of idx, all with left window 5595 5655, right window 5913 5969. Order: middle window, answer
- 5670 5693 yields -0.9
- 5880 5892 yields 0.0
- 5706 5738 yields -2.5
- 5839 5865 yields -1.3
